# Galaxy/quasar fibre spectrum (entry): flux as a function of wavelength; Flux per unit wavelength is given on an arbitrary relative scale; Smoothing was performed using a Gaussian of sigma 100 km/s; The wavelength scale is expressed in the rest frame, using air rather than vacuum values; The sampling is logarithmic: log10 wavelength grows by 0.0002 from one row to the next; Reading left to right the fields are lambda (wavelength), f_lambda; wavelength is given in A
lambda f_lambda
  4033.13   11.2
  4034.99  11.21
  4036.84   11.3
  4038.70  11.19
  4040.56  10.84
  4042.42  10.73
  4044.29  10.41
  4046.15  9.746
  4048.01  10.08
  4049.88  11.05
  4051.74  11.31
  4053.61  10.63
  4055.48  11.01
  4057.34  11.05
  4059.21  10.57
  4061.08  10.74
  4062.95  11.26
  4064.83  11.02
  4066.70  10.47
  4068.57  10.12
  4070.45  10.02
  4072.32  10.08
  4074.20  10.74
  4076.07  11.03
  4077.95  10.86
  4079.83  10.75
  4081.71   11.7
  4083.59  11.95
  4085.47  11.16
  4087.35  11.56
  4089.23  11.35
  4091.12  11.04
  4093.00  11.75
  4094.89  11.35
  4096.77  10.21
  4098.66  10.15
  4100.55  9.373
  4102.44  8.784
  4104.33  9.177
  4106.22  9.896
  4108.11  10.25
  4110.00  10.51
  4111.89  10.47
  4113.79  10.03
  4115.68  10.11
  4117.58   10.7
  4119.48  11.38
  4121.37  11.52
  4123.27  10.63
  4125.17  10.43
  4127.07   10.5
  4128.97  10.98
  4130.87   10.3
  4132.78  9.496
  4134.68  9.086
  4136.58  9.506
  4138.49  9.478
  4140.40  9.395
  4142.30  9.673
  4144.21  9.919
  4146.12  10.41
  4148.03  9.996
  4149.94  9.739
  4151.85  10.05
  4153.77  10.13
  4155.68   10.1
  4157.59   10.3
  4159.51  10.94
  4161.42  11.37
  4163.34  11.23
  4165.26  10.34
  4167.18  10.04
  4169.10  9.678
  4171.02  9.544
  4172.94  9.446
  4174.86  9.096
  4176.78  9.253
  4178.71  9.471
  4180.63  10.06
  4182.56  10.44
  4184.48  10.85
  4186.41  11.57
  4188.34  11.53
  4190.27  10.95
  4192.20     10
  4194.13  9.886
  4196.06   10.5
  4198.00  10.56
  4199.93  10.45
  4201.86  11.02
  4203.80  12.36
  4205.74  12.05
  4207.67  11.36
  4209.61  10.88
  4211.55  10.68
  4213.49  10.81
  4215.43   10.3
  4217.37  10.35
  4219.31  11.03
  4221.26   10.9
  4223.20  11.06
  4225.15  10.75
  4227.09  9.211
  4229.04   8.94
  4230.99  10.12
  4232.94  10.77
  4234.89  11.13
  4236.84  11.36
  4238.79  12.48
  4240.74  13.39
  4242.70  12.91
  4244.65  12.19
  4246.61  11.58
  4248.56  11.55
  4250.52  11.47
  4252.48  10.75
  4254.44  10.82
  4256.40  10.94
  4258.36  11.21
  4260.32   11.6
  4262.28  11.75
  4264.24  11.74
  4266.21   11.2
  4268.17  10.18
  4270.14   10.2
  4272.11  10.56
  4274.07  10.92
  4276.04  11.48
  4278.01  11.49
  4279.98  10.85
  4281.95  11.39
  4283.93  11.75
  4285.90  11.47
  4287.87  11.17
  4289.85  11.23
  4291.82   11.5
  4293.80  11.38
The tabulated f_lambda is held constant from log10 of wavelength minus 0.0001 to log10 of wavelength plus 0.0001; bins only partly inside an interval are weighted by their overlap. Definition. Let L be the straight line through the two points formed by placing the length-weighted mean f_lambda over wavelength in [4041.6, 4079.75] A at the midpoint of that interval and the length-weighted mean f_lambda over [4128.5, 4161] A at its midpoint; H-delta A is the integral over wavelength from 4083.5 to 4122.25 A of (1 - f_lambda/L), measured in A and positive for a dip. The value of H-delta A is -1.0 A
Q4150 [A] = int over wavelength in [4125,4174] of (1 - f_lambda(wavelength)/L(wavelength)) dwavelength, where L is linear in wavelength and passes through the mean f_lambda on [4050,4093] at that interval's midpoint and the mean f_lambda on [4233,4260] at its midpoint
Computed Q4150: 5.2 A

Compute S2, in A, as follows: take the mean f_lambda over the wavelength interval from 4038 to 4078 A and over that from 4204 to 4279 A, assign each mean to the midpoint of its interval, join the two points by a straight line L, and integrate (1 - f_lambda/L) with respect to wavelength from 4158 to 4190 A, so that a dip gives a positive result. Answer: 1.9 A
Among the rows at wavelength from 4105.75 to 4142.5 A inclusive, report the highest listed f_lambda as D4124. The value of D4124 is 11.52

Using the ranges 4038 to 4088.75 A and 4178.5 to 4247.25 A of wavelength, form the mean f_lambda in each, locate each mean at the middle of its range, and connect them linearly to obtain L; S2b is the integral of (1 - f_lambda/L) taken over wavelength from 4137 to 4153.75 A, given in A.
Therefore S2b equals 1.6 A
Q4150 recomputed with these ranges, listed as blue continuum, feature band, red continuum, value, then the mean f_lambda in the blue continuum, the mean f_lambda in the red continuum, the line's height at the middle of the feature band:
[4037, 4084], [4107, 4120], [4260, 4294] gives 0.5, 10.8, 11.2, 10.9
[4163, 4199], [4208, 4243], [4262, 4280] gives -1.0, 10.2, 11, 10.6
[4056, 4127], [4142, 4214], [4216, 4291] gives 3.1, 10.7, 11.2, 10.9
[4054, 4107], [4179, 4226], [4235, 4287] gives 1.5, 10.7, 11.4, 11.2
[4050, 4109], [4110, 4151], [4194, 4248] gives 2.4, 10.7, 11.1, 10.8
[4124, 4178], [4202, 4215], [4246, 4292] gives -0.9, 10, 11.2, 10.6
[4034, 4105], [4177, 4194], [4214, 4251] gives 0.8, 10.7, 11.1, 11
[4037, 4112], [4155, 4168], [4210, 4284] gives 0.3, 10.7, 11.1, 10.9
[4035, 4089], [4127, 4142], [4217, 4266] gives 1.6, 10.9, 11.2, 11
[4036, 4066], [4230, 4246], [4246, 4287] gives -0.9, 10.8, 11.2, 11.1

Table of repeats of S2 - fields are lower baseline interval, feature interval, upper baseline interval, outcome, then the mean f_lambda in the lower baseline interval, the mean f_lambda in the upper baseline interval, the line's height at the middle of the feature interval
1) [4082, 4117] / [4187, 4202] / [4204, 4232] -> 0.0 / 10.5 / 10.7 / 10.6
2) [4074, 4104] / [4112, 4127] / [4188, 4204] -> 0.2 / 10.8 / 10.7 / 10.8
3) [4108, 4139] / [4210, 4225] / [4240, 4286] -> 0.4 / 10.3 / 11.4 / 11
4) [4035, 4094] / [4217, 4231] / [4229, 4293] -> 1.2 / 10.9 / 11.3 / 11.2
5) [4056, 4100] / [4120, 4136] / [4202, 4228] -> 0.8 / 10.9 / 10.9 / 10.9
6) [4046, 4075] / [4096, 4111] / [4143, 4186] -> 0.9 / 10.6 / 10.1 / 10.4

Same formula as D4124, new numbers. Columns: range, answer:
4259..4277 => 11.75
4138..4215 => 12.36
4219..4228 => 11.06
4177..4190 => 11.57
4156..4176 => 11.37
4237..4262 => 13.39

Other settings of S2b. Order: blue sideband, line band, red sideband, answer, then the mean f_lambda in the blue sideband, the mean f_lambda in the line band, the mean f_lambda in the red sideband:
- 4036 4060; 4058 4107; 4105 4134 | -0.2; 10.8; 10.7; 10.5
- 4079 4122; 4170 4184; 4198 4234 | 1.4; 10.7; 9.66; 10.7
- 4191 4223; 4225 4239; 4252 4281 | 0.6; 10.8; 10.5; 11.1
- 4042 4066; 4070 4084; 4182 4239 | -0.2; 10.7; 10.9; 10.8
